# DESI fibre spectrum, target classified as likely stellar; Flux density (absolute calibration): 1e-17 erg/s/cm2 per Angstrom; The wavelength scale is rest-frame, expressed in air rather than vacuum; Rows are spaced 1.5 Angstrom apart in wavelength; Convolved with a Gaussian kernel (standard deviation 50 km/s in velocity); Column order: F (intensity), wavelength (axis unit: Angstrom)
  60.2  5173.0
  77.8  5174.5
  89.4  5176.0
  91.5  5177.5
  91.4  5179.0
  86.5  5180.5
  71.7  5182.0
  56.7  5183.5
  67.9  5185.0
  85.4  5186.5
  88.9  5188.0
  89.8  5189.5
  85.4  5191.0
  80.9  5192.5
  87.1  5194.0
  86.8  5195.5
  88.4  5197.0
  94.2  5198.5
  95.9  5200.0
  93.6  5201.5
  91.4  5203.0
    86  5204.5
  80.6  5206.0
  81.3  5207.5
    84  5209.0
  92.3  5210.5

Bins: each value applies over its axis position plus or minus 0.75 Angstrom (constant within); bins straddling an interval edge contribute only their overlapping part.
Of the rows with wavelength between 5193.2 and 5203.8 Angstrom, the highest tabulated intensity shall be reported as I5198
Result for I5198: 95.9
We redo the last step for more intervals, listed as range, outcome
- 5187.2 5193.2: 89.8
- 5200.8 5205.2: 93.6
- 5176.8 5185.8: 91.5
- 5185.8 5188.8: 88.9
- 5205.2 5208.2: 81.3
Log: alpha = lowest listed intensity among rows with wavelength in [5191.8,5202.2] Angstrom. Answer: 80.9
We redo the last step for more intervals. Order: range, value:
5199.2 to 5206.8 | 80.6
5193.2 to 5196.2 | 86.8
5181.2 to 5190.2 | 56.7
